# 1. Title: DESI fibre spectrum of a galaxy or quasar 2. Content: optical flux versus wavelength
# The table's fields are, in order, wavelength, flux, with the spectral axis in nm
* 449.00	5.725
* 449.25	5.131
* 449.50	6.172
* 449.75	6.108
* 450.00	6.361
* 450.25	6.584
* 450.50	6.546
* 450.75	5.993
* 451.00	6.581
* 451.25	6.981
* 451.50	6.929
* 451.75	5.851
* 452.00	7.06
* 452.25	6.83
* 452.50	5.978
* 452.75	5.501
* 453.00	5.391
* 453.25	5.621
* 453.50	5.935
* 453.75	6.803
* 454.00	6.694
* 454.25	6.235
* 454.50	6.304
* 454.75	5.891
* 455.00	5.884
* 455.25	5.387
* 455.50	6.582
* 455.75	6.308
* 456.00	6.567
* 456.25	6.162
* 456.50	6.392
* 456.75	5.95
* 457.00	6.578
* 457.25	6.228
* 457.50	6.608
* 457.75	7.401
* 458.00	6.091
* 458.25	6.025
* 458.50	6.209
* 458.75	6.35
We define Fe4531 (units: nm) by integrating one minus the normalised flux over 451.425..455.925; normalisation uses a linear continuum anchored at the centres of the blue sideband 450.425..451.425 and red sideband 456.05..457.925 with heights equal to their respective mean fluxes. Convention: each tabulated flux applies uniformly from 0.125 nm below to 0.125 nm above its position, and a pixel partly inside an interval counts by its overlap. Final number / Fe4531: 0.23 nm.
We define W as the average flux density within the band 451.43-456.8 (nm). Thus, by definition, 6.19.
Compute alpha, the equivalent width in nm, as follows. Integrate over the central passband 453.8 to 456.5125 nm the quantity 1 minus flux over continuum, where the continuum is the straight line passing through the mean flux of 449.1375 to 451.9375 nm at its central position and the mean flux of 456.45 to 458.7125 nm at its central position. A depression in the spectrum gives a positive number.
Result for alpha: 0.057 nm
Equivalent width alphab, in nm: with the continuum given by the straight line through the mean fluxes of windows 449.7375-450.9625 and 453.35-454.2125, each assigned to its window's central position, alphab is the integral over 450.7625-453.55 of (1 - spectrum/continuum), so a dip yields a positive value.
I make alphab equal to 0.07 nm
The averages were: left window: 6.36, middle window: 6.24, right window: 6.43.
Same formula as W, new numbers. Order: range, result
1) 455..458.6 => 6.31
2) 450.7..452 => 6.55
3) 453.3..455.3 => 6.15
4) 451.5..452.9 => 6.29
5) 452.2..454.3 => 6.08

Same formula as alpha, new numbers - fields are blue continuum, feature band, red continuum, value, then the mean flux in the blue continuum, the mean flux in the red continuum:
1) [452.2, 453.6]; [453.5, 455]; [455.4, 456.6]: -0.06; 5.82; 6.4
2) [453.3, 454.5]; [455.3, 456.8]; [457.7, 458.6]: 0.01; 6.36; 6.36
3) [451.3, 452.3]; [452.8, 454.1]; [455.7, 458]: 0.11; 6.68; 6.45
